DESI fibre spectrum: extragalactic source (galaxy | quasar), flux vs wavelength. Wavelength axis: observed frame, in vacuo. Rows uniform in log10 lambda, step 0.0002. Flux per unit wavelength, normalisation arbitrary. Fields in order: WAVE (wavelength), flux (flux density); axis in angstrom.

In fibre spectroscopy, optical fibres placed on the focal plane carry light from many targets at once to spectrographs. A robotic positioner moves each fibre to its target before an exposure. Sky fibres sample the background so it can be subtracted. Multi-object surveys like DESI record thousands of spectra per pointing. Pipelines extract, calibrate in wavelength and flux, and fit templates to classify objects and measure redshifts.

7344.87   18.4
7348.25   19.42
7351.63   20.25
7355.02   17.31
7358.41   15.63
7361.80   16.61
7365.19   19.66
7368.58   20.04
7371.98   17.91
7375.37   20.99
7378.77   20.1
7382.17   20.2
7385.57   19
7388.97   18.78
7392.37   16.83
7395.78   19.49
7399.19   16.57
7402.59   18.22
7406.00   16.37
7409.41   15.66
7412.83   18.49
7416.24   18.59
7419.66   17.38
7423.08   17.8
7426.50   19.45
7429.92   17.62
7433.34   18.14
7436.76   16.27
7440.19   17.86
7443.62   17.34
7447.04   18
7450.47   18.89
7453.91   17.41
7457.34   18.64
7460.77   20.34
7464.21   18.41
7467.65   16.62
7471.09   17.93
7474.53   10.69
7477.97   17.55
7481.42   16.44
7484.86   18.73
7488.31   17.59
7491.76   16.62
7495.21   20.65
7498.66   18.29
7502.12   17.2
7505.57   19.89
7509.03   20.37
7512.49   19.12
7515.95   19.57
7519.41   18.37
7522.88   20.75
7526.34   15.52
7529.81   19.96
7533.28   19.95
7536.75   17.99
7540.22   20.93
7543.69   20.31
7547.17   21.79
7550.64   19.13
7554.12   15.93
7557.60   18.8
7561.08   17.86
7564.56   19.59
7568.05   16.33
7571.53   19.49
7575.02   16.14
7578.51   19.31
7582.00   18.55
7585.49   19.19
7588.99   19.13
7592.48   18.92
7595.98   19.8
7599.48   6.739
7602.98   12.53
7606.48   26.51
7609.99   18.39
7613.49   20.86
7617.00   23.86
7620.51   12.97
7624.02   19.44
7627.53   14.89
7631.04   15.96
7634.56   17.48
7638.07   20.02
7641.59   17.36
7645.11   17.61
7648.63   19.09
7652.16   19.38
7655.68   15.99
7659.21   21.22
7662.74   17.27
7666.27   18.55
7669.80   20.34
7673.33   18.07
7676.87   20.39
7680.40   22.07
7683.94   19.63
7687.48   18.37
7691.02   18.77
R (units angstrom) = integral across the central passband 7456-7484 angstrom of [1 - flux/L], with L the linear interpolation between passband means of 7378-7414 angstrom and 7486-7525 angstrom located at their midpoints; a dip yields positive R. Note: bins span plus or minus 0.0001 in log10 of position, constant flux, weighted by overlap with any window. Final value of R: 2.3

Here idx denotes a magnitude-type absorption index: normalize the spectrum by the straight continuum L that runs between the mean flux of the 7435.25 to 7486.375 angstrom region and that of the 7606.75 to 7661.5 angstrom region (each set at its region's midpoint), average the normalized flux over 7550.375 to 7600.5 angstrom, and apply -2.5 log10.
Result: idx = 0.02 mag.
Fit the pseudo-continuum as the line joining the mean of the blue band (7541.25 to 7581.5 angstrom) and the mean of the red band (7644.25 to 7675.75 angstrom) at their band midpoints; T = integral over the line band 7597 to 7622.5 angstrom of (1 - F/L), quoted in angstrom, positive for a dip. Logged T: 1.6 angstrom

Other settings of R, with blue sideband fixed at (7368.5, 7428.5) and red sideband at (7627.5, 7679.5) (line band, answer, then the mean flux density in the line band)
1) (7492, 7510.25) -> -0.6 angstrom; 19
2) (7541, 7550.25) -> -1.2 angstrom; 20.8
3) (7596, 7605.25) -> 3.0 angstrom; 12.5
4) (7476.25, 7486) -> 0.5 angstrom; 17.5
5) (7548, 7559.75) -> 0.1 angstrom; 18.3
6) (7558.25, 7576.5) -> 0.4 angstrom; 18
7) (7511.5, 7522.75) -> -0.5 angstrom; 19.3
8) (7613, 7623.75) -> -0.4 angstrom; 19.1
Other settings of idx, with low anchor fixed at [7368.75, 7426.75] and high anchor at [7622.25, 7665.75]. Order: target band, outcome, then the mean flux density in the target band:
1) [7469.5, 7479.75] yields 0.19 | 15.4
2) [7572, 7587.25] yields -0.02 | 18.4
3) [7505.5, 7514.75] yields -0.09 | 19.8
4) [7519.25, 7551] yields -0.08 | 19.5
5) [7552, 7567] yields 0.01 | 18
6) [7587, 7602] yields 0.13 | 16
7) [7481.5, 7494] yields 0.04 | 17.6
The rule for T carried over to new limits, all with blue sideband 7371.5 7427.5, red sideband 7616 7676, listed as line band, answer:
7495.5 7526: -1.40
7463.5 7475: 1.28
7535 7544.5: -0.75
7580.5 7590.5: -0.41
